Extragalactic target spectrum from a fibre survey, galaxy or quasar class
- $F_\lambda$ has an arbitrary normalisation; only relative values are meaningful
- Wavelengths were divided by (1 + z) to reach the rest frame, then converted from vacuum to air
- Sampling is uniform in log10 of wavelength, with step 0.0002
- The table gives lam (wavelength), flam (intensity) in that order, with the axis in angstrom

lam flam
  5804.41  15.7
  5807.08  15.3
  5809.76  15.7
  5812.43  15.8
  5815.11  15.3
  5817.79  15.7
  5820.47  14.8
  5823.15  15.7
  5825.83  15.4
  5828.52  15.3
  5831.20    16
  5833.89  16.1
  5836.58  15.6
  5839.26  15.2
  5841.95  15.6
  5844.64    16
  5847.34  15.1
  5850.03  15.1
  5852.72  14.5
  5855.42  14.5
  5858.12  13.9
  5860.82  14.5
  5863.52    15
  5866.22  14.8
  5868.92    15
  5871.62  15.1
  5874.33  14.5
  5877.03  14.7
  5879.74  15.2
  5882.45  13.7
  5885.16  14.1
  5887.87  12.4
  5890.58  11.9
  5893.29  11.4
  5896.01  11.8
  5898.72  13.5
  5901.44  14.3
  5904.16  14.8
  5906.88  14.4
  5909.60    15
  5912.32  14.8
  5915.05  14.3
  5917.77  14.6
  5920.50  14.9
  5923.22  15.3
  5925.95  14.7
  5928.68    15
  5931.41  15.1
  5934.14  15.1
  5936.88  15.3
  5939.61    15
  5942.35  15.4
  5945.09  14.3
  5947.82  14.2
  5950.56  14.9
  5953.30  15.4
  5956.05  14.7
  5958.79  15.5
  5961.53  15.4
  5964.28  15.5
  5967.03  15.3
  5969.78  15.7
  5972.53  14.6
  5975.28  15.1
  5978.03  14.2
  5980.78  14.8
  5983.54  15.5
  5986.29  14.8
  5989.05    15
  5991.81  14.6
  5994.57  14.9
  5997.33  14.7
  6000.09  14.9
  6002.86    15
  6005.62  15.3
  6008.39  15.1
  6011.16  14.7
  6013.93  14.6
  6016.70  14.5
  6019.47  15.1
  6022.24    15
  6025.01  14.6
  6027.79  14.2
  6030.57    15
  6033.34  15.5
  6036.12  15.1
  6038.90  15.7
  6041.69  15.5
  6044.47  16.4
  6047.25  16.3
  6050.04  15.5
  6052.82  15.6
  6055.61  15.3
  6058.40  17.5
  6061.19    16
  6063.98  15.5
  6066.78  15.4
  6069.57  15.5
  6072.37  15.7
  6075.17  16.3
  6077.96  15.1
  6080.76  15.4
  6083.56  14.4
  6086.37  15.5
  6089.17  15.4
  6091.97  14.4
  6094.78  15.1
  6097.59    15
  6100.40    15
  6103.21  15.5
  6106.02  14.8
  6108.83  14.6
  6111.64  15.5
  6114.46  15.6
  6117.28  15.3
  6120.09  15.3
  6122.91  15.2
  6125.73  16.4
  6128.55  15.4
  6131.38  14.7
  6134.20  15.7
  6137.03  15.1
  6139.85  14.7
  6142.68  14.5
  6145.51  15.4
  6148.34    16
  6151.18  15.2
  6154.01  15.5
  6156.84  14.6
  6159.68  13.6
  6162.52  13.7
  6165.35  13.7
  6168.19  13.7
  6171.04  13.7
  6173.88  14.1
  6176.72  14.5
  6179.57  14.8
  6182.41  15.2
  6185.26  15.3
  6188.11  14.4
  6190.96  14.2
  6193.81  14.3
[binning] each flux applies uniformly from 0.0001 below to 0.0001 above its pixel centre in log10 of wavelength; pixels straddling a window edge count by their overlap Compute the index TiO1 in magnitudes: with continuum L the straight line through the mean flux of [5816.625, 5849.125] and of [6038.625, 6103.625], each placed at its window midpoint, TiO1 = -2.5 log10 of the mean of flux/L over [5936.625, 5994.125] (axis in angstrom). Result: 0.04 mag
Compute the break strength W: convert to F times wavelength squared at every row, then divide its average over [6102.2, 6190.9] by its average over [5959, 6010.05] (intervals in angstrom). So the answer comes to 1.0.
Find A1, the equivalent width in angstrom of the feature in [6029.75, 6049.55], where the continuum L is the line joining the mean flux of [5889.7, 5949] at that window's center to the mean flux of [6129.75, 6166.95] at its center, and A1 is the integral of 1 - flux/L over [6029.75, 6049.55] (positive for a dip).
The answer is -1.5 angstrom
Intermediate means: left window 14.3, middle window 15.7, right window 14.8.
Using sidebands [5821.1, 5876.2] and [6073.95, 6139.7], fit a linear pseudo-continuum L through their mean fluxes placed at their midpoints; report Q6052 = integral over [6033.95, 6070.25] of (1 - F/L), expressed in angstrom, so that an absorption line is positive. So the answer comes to -1.4 angstrom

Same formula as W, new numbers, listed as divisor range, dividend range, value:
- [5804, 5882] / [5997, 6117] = 1.08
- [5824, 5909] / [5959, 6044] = 1.08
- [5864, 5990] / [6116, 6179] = 1.09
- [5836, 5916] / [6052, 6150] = 1.15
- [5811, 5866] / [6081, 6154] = 1.09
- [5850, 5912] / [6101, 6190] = 1.15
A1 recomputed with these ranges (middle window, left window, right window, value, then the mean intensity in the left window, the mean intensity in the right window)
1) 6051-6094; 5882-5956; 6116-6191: -2.60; 14.3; 14.8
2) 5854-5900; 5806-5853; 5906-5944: 4.01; 15.5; 14.9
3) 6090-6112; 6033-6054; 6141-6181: 0.21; 15.7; 14.5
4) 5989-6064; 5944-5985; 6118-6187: -1.51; 15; 14.8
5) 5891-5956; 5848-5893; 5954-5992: 0.93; 14.3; 15.1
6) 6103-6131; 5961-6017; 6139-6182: -1.33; 15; 14.5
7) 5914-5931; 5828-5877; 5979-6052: 0.29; 15.1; 15.1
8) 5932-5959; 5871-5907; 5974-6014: -1.22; 13.6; 14.9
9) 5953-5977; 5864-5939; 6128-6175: -1.39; 14.3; 14.7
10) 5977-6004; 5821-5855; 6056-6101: 1.04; 15.4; 15.5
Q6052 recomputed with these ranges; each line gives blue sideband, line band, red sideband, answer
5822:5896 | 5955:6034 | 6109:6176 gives -1.1 angstrom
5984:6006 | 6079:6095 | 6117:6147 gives 0.1 angstrom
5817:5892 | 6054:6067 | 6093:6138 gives -0.7 angstrom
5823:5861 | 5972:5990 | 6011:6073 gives 0.6 angstrom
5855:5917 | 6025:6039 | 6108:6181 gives -0.5 angstrom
